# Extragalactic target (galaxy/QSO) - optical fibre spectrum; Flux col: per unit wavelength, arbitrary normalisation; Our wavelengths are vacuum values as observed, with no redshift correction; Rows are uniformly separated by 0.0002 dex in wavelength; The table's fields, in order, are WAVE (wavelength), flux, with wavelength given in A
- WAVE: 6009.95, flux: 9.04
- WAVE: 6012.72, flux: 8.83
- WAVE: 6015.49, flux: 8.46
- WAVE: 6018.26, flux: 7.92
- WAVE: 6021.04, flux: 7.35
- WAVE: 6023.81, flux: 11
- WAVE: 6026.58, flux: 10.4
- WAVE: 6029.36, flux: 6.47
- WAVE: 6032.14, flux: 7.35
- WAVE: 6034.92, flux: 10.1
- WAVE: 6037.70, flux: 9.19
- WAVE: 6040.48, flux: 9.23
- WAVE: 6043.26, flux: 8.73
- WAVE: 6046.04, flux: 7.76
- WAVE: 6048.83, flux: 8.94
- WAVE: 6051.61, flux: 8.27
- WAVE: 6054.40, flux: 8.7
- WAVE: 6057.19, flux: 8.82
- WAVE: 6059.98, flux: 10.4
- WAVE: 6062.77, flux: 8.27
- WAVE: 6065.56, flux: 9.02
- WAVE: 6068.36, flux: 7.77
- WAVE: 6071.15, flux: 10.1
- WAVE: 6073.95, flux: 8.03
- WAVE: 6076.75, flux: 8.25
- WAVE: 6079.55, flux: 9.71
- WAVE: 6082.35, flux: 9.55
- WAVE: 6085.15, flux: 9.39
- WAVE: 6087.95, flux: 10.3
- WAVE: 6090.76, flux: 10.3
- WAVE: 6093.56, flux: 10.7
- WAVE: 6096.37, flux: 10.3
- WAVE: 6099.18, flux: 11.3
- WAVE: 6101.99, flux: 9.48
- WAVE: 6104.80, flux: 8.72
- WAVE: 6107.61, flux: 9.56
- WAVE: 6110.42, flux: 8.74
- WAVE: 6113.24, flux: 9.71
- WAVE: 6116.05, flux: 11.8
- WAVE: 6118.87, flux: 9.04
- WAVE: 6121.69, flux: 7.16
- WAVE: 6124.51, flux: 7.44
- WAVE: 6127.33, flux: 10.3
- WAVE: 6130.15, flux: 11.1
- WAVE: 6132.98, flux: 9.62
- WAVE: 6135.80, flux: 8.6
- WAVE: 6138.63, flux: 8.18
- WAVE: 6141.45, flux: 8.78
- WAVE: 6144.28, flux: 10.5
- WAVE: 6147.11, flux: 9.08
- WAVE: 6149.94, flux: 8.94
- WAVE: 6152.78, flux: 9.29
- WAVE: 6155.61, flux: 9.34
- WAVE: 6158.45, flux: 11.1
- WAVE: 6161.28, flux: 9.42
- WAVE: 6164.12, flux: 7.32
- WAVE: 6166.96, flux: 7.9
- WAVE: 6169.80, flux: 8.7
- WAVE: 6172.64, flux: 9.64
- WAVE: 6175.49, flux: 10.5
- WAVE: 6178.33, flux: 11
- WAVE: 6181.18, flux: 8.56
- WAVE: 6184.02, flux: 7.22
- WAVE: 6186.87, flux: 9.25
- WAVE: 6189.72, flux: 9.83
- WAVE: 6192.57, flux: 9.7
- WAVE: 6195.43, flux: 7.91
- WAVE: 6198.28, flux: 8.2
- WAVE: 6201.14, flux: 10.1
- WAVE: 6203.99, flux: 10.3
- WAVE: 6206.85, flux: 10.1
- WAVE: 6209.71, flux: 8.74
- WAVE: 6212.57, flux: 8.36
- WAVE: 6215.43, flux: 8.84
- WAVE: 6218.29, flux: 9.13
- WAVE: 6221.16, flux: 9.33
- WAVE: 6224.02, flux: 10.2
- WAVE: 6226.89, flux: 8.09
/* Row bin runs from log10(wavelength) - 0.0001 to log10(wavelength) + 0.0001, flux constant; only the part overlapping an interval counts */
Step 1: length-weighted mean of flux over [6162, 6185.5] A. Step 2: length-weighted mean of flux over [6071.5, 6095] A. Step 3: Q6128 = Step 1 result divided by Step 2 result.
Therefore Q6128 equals 0.93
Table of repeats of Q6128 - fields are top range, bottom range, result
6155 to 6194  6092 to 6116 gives 0.93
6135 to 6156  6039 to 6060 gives 1.04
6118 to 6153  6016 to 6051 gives 1.04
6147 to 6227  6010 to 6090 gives 1.04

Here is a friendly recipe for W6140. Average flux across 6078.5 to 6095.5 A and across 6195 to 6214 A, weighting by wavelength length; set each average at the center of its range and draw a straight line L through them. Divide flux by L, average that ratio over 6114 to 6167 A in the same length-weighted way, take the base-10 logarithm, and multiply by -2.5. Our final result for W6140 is 0.04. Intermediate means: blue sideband 10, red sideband 9.17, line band 9.25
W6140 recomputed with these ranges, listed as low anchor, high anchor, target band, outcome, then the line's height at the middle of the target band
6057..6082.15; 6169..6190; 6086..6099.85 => -0.16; 9.04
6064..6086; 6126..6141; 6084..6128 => -0.04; 9.25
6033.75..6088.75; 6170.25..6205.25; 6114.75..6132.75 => -0.03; 9.17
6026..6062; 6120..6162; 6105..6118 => -0.08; 9.1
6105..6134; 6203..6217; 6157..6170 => 0.05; 9.33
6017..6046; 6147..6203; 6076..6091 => -0.08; 8.89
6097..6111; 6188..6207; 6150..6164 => 0.00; 9.51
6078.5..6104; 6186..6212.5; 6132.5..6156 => 0.07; 9.7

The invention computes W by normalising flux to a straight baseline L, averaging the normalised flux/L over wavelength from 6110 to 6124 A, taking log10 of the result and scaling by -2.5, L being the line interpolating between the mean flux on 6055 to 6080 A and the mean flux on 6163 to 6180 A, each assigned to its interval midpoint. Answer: -0.02 mag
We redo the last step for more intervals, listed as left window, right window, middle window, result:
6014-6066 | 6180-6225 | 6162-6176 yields 0.037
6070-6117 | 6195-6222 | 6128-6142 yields 0.021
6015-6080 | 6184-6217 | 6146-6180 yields -0.037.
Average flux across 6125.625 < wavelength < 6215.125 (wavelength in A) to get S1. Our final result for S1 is 9.26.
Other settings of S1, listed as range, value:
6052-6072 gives 8.94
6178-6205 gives 9.12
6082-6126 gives 9.59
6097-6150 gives 9.4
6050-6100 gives 9.38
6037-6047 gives 8.74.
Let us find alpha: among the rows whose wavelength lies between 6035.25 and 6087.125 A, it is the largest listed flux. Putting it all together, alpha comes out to 10.4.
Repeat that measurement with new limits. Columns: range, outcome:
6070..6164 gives 11.8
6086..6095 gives 10.7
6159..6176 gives 10.5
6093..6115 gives 11.3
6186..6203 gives 10.1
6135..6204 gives 11.1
